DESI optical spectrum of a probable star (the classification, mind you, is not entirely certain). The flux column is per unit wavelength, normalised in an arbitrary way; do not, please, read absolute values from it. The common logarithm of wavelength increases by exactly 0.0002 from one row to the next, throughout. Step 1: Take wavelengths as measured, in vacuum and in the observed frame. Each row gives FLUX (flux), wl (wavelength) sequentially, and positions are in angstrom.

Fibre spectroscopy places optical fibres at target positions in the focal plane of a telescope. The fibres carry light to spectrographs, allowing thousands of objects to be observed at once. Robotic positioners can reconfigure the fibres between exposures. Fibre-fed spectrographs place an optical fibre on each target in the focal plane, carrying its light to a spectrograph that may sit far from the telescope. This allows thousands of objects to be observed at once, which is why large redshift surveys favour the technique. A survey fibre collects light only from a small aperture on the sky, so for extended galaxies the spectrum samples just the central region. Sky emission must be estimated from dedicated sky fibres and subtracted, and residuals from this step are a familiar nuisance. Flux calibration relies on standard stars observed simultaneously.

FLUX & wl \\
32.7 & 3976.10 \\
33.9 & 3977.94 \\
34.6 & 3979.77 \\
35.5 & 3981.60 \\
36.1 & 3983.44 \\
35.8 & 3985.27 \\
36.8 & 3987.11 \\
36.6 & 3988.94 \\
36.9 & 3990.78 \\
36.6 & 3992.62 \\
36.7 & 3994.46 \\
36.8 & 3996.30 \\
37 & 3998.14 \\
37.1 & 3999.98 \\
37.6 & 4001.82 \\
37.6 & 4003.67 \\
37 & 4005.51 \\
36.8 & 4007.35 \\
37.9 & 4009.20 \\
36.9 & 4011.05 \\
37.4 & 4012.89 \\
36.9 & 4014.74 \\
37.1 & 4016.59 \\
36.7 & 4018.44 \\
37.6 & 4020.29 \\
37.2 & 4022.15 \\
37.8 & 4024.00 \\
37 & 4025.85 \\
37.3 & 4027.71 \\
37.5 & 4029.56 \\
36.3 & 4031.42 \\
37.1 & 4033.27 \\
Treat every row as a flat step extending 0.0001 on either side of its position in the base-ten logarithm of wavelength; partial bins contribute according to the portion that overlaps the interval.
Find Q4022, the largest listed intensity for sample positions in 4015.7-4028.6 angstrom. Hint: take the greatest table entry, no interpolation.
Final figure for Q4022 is 37.8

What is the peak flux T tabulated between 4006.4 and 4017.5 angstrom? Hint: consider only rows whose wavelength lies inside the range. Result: 37.9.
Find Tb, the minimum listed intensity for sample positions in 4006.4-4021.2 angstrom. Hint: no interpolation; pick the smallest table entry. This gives 36.7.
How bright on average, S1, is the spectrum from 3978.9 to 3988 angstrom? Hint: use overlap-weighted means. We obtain 35.8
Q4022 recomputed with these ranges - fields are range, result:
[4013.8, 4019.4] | 37.1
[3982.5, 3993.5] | 36.9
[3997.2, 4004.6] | 37.6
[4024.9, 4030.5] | 37.5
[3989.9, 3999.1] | 37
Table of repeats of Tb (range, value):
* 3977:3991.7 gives 33.9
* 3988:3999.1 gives 36.6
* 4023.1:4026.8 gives 37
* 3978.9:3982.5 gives 34.6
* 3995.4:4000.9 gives 36.8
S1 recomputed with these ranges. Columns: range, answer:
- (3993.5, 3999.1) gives 36.8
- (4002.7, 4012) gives 37.3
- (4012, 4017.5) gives 37.1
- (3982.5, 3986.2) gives 35.9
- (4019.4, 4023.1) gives 37.3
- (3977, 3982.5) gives 34.6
